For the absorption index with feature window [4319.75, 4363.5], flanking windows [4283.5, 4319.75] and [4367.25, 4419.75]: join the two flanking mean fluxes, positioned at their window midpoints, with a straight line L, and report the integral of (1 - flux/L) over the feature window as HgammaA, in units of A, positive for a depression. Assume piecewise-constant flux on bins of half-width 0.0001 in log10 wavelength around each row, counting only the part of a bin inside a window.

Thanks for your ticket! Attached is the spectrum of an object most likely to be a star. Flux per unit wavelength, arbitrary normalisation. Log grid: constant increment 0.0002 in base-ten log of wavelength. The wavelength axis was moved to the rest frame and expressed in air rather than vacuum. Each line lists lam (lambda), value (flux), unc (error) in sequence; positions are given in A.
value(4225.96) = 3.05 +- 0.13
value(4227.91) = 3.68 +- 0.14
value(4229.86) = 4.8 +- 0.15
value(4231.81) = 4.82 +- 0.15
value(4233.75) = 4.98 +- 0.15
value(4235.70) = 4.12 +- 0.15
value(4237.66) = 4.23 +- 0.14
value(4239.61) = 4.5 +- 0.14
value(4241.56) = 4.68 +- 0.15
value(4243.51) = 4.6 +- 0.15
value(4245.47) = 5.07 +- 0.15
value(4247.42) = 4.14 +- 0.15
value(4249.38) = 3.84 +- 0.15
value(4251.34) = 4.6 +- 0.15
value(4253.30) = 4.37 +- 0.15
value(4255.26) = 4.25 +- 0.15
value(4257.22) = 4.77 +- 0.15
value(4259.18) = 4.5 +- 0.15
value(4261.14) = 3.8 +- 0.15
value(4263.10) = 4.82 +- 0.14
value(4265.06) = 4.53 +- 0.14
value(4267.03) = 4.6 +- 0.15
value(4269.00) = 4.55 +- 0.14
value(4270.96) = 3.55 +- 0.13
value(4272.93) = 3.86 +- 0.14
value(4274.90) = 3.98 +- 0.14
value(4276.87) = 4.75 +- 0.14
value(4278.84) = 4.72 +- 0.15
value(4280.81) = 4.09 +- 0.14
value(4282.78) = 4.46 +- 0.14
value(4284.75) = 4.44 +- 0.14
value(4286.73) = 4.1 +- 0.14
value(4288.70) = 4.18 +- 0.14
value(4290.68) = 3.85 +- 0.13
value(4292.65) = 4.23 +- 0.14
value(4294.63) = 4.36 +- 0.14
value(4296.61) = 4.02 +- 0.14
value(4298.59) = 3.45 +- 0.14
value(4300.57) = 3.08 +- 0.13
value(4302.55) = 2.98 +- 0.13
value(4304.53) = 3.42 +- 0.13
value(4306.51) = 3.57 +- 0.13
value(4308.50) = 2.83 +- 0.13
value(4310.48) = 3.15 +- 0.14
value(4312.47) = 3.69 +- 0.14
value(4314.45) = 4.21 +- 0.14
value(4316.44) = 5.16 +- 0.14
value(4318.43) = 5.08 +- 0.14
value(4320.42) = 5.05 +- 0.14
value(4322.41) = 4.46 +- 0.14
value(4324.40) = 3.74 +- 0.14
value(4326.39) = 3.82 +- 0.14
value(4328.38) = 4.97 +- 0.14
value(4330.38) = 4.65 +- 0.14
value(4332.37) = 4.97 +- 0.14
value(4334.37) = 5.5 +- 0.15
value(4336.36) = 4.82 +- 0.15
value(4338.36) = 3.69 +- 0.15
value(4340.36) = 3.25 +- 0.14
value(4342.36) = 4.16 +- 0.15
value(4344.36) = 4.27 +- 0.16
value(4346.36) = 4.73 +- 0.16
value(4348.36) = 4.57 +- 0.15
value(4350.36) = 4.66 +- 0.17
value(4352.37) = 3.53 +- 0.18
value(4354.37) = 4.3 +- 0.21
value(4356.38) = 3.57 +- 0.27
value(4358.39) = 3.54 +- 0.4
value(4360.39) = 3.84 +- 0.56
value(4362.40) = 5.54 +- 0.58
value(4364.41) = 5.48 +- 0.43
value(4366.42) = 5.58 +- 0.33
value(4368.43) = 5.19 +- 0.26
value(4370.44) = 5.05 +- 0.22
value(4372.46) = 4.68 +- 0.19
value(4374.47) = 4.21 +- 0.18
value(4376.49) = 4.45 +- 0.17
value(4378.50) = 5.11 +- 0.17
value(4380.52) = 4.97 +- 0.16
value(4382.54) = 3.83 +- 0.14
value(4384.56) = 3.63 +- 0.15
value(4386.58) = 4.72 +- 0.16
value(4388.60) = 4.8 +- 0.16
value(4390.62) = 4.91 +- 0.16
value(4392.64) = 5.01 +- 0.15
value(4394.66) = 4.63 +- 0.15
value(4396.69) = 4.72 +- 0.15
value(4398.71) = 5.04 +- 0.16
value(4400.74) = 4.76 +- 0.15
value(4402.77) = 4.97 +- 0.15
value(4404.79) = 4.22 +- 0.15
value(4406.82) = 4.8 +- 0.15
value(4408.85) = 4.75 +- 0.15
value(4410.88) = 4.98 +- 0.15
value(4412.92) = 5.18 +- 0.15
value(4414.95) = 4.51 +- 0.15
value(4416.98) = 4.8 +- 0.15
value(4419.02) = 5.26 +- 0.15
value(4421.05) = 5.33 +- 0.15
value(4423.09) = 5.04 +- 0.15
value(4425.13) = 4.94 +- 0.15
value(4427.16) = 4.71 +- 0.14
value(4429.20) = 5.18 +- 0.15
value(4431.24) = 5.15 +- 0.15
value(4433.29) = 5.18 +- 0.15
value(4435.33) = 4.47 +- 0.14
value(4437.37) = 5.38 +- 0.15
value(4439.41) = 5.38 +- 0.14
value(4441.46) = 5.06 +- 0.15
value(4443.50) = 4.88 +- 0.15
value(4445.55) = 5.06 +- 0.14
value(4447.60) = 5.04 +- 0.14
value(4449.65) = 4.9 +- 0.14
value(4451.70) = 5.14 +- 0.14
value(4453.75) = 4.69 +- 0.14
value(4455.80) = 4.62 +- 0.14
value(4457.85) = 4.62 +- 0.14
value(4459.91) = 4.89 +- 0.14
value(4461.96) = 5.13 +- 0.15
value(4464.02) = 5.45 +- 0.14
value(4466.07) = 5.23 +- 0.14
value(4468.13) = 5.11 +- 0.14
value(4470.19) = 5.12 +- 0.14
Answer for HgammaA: -0.9 A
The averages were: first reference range 3.89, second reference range 4.74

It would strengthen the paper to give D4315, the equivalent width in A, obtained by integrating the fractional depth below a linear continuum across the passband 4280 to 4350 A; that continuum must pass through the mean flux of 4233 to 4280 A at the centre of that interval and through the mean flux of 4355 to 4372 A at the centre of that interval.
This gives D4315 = 6.5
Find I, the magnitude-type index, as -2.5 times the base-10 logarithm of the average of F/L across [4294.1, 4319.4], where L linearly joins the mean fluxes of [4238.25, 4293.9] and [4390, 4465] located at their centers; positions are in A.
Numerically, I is 0.20 mag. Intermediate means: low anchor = 4.35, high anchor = 4.94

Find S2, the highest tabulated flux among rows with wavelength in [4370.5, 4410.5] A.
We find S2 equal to 5.11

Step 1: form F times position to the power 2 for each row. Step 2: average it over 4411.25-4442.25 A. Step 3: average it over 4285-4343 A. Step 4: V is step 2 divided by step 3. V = 1.30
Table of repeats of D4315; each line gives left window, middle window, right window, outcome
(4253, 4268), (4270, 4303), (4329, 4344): 3.2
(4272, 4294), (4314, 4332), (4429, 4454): -0.6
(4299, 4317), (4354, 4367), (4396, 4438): -1.0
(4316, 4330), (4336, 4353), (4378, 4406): 1.6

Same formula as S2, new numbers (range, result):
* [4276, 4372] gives 5.58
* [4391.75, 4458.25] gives 5.38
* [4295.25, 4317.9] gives 5.16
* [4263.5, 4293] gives 4.75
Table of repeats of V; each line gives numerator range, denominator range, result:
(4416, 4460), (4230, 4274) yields 1.23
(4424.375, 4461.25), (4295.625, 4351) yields 1.26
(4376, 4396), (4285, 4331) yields 1.19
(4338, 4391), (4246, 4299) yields 1.09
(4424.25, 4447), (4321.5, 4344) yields 1.21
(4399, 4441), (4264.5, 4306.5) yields 1.30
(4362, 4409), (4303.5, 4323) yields 1.22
